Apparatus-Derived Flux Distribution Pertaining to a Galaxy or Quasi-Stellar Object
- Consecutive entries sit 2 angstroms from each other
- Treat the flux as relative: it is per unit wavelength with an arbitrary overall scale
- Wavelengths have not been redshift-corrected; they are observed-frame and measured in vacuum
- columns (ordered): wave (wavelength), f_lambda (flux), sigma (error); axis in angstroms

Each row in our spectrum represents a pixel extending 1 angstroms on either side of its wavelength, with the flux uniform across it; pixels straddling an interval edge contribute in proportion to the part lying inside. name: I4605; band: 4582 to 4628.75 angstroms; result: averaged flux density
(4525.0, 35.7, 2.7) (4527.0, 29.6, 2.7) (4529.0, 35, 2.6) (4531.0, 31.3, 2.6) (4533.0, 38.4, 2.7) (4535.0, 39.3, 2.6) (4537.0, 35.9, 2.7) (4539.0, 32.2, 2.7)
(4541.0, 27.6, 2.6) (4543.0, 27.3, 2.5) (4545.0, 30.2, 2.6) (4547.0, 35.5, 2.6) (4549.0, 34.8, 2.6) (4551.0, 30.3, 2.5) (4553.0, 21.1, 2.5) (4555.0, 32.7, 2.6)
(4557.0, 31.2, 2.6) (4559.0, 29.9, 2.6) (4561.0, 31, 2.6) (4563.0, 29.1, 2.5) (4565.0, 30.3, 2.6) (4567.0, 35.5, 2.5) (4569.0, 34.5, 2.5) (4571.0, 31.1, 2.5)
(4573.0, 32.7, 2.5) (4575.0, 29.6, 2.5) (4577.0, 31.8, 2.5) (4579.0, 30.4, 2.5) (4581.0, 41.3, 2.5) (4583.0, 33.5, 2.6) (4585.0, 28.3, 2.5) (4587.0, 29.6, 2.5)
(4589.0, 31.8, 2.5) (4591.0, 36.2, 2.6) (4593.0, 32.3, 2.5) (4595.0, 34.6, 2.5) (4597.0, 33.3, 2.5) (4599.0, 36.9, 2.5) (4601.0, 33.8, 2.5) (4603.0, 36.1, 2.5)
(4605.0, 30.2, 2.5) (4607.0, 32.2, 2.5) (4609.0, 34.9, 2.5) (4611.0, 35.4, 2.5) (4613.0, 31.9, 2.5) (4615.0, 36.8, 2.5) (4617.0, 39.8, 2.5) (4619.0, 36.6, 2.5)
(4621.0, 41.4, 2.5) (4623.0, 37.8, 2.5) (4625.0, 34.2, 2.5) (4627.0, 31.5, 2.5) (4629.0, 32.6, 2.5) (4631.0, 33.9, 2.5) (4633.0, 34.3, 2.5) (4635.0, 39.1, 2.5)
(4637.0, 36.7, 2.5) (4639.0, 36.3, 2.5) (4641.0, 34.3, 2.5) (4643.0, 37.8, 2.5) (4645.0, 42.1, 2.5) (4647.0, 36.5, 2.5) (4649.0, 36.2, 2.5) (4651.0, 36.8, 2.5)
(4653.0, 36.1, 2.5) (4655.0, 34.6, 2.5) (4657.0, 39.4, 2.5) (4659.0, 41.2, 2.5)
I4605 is 34.3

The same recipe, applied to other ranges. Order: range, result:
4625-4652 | 35.9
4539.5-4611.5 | 32.1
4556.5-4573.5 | 31.7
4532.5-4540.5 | 35.8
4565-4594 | 32.7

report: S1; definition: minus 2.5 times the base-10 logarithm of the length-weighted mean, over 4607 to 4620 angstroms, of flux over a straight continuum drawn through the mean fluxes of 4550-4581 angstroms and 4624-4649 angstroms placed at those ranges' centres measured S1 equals -0.042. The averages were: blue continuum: 31.1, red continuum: 35.8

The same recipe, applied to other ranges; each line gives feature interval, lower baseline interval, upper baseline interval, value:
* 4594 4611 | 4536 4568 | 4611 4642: 0.004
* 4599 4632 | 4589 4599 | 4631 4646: 0.016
